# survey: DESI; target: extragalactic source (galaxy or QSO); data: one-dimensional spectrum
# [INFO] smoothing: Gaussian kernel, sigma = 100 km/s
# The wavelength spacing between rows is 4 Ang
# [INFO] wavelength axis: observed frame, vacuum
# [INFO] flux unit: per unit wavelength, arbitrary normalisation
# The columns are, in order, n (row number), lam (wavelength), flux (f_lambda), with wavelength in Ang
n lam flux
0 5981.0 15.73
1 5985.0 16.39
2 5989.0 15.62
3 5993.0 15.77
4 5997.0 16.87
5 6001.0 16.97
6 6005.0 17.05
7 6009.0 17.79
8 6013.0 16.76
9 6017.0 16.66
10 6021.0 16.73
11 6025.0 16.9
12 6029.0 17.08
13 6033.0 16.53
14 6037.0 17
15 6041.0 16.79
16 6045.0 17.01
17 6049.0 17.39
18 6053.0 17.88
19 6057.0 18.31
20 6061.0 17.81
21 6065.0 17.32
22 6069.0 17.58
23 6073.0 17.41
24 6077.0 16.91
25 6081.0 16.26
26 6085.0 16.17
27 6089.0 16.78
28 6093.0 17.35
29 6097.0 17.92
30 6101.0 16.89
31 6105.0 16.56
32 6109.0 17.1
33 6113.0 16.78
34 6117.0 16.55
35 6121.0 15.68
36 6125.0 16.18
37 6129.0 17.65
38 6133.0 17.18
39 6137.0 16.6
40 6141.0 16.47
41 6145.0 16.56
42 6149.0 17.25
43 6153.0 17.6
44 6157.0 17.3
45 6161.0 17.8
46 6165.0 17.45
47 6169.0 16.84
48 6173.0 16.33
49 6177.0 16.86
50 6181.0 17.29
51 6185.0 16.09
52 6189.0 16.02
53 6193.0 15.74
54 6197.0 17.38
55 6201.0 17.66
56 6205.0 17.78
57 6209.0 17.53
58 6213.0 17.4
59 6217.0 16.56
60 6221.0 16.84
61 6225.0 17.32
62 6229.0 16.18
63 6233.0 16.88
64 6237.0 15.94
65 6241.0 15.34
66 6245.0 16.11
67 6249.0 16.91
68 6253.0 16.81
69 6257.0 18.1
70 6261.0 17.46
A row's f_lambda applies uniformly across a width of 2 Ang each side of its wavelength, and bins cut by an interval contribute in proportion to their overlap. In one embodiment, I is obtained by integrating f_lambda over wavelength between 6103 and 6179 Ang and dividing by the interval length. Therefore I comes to 16.9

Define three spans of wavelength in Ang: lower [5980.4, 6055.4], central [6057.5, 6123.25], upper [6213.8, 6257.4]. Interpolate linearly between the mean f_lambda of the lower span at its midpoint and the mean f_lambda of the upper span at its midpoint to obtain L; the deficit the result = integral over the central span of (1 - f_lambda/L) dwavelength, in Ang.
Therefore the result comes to -0.9 Ang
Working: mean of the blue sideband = 16.8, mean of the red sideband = 16.6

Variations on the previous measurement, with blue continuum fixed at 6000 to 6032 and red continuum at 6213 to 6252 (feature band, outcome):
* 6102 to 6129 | 0.30 Ang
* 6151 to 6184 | -0.99 Ang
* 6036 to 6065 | -0.96 Ang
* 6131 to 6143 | -0.02 Ang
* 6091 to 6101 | -0.40 Ang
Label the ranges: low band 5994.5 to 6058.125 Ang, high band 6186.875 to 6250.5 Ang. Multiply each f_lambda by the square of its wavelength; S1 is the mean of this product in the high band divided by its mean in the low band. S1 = 1.04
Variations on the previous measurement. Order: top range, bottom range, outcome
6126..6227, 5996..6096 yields 1.04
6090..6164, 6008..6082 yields 1.02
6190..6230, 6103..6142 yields 1.05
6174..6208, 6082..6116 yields 1.03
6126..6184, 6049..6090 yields 1.02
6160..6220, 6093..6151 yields 1.03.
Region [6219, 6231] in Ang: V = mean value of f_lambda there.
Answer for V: 16.8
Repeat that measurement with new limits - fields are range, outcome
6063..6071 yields 17.4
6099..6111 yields 16.9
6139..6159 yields 17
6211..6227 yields 17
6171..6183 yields 16.8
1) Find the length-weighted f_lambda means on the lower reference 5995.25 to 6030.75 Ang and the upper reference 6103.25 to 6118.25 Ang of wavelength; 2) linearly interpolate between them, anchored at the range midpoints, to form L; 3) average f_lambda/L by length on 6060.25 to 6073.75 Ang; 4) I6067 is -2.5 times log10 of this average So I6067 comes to -0.04 mag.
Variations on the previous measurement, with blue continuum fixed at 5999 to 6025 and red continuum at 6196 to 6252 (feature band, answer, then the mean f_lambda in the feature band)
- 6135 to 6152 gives 0.01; 16.8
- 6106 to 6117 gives 0.01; 16.8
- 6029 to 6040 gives 0.01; 16.8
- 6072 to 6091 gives 0.02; 16.7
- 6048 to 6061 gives -0.06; 17.9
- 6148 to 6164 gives -0.04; 17.5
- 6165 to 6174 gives 0.00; 16.8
